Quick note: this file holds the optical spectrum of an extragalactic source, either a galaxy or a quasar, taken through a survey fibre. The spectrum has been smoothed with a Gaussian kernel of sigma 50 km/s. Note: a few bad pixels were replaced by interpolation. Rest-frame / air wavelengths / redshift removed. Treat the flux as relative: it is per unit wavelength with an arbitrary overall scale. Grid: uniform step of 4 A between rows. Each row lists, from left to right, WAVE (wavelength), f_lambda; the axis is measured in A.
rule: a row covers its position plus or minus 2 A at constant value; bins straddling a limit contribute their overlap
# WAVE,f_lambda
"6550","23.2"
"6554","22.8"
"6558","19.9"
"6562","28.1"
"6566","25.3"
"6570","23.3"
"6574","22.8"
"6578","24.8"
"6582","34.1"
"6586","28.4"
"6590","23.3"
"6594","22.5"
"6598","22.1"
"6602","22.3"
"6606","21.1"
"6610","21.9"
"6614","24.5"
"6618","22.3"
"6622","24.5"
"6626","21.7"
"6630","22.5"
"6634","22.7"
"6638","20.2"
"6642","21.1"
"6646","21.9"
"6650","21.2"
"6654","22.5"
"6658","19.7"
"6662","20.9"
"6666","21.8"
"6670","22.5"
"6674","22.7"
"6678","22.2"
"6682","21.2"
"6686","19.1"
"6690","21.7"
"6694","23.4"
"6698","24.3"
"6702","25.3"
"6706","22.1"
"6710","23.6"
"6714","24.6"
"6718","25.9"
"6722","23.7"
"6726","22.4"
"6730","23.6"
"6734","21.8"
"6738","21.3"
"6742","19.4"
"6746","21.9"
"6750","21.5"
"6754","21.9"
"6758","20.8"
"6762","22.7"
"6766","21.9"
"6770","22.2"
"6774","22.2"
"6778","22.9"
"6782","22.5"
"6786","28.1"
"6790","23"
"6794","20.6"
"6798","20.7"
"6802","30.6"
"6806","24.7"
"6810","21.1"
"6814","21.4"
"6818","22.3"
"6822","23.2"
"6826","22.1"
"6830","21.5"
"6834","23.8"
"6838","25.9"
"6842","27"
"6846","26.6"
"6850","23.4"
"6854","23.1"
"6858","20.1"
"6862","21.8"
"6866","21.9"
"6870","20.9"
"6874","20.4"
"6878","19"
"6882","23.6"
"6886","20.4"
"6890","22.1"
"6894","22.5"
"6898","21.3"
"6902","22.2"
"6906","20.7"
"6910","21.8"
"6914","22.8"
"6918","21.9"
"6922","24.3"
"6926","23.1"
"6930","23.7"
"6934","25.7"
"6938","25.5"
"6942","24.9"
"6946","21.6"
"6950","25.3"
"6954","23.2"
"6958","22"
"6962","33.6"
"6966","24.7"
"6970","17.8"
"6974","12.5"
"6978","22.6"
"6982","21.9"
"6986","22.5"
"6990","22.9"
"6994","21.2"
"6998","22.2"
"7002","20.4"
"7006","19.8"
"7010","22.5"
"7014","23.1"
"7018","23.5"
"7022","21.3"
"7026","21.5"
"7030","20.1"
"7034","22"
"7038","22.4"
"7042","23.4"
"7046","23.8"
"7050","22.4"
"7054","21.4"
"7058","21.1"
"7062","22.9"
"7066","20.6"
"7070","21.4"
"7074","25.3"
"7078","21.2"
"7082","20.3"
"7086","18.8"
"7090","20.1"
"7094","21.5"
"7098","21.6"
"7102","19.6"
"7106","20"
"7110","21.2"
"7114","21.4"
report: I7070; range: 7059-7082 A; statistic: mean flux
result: 22.1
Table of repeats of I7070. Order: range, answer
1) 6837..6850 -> 26.1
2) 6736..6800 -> 22.1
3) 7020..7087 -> 21.8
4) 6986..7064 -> 22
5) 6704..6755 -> 22.6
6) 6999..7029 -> 21.7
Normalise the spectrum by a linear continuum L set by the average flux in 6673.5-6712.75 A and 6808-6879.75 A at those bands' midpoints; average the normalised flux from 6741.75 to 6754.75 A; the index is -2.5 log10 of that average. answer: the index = 0.06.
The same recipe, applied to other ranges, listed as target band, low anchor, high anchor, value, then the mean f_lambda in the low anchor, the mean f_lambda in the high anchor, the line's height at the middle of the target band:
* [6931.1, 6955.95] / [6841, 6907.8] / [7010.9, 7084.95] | -0.11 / 22.1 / 22.1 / 22.1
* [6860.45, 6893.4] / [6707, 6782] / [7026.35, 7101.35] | 0.04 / 22.5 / 21.6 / 22.1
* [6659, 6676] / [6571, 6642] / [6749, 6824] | 0.07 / 23.6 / 22.9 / 23.3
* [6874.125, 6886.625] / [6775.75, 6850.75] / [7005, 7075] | 0.11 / 23.8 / 22.1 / 23.3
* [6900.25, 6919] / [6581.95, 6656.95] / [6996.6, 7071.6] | 0.02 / 22.9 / 21.9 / 22.2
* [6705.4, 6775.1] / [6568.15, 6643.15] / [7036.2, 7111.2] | 0.02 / 23.5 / 21.5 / 22.9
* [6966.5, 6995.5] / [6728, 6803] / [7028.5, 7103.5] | 0.07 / 22.5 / 21.6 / 21.9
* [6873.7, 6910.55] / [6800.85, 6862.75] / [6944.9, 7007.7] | 0.08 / 23.6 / 22.2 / 23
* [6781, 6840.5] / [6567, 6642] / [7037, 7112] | -0.04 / 23.6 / 21.5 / 22.7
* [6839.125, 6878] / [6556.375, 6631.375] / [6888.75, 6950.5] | 0.03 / 24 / 23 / 23.2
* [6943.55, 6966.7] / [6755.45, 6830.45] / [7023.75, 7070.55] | -0.13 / 22.9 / 21.9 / 22.3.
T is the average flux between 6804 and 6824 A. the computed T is 22.5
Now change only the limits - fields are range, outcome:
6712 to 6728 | 24.1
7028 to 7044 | 22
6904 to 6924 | 22.3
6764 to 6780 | 22.3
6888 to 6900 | 22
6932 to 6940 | 25.6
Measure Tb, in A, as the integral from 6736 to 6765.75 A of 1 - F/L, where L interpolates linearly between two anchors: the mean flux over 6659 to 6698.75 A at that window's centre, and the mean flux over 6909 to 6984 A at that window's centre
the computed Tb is 1.1 A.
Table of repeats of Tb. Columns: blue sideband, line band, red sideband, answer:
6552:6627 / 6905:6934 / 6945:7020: -0.42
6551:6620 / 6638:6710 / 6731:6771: 2.38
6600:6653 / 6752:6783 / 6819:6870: 1.00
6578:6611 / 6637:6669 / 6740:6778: 3.13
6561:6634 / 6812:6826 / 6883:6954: 0.62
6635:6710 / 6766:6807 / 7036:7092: -3.26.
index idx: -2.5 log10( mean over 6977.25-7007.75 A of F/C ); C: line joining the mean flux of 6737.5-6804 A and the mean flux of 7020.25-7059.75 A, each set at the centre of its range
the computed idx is 0.02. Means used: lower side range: 22.6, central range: 21.7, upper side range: 21.9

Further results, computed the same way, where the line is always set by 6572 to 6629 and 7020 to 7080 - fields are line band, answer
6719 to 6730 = 0.00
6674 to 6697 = 0.09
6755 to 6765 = 0.07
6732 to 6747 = 0.11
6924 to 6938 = -0.08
